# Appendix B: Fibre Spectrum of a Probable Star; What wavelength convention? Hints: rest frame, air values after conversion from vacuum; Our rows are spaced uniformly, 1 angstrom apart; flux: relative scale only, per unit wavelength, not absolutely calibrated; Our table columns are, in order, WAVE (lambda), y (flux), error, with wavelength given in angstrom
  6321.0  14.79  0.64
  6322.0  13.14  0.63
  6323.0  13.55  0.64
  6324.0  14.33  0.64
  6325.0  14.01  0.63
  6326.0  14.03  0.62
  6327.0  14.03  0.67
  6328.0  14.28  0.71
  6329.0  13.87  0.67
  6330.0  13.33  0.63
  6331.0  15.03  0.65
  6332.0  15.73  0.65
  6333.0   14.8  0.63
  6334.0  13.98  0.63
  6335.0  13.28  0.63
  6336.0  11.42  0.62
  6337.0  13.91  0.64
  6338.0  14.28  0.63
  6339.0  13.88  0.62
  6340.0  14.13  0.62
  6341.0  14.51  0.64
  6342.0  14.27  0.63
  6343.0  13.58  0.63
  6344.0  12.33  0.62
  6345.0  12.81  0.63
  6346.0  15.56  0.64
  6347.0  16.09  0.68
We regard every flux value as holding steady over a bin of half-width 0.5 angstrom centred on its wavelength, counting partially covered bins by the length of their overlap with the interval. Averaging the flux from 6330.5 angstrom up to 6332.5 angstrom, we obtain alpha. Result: 15.4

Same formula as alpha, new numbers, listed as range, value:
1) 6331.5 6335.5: 14.4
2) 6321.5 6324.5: 13.7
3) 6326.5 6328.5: 14.2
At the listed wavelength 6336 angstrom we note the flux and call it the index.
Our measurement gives 11.42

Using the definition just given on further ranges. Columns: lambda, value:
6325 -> 14.01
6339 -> 13.88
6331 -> 15.03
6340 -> 14.13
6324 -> 14.33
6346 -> 15.56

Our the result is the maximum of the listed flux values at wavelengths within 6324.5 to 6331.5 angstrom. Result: 15.03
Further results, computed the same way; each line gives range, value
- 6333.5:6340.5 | 14.28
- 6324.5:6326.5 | 14.03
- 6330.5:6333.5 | 15.73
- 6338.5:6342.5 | 14.51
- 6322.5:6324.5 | 14.33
